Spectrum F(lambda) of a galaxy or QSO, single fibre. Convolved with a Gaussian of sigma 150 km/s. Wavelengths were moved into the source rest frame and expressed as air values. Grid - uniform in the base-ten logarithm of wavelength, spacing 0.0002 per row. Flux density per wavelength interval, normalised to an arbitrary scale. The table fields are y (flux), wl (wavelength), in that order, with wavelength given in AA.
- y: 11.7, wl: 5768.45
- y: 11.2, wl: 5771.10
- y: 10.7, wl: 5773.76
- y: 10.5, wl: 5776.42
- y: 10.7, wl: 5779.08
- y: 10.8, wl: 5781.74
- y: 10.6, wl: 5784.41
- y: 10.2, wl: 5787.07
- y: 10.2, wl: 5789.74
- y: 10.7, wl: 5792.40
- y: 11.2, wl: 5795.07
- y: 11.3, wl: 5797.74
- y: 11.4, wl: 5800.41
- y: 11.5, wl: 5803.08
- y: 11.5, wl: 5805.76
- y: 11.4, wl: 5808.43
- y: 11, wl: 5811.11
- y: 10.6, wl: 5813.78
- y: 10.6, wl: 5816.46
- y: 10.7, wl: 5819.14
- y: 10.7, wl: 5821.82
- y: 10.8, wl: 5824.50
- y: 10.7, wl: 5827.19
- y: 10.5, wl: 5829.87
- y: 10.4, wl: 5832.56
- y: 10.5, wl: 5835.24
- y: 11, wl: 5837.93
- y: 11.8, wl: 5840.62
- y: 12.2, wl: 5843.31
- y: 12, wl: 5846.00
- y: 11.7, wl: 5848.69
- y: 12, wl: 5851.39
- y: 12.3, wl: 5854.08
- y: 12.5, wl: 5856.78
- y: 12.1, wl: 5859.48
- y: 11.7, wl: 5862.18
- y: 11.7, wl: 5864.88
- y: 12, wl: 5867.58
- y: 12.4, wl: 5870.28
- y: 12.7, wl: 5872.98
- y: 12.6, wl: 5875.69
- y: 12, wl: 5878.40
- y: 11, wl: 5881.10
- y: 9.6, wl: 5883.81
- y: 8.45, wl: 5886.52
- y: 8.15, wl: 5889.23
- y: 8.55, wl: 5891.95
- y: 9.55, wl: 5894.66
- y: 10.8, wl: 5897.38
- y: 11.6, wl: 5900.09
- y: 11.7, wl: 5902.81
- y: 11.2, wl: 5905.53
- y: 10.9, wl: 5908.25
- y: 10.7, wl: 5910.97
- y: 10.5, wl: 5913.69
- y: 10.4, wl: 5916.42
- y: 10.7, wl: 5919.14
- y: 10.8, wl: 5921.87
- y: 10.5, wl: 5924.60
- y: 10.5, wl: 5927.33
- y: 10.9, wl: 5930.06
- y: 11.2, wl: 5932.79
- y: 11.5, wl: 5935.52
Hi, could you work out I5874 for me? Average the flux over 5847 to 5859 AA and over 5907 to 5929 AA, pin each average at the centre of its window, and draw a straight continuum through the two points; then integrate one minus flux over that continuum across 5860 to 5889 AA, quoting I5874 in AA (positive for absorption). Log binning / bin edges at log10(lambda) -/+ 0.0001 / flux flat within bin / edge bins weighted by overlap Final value 0.8 AA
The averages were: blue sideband 12.1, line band 11.3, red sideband 10.6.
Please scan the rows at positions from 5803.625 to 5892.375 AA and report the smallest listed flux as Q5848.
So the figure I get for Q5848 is 8.15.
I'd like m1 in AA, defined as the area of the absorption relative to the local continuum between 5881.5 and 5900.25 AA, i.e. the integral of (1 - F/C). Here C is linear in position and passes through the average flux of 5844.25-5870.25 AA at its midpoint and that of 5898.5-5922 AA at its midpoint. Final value 3.1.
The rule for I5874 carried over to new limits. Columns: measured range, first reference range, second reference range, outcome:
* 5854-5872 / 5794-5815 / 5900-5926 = -1.7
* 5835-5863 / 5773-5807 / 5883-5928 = -3.4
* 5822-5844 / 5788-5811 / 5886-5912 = -0.3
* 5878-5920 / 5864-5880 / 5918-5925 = 3.8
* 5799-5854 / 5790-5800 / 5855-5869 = 1.4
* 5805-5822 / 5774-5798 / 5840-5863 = 0.5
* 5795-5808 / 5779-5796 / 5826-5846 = -0.8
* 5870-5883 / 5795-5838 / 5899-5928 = -1.3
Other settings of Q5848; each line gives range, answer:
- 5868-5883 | 11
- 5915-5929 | 10.4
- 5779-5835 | 10.2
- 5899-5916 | 10.5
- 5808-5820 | 10.6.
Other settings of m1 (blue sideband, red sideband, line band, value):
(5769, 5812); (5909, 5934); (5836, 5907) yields -3.2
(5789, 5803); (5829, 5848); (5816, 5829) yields 0.5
